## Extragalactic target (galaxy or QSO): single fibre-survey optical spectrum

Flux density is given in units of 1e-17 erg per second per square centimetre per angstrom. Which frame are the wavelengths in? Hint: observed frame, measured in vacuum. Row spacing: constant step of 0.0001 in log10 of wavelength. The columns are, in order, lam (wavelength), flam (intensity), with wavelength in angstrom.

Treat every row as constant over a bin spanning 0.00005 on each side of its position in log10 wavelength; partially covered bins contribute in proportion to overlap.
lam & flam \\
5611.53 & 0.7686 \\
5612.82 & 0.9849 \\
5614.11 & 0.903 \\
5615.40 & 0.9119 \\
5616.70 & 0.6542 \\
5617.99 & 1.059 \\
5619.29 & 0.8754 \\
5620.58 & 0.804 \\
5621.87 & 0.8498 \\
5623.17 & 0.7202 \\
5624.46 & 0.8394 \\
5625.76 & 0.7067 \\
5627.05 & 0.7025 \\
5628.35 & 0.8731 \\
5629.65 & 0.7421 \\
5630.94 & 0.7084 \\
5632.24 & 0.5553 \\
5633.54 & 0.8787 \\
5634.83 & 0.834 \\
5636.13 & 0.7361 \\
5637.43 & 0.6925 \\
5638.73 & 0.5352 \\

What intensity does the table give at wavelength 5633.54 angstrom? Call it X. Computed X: 0.8787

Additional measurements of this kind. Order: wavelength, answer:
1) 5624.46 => 0.8394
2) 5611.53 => 0.7686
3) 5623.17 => 0.7202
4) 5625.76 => 0.7067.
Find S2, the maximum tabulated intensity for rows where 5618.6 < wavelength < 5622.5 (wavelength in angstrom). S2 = 0.8754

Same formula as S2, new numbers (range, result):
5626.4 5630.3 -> 0.8731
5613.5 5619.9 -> 1.059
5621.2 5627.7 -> 0.8498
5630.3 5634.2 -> 0.8787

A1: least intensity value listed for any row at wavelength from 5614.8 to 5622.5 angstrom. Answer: 0.6542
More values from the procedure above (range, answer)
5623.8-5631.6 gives 0.7025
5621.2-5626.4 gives 0.7067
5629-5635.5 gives 0.5553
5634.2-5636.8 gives 0.7361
